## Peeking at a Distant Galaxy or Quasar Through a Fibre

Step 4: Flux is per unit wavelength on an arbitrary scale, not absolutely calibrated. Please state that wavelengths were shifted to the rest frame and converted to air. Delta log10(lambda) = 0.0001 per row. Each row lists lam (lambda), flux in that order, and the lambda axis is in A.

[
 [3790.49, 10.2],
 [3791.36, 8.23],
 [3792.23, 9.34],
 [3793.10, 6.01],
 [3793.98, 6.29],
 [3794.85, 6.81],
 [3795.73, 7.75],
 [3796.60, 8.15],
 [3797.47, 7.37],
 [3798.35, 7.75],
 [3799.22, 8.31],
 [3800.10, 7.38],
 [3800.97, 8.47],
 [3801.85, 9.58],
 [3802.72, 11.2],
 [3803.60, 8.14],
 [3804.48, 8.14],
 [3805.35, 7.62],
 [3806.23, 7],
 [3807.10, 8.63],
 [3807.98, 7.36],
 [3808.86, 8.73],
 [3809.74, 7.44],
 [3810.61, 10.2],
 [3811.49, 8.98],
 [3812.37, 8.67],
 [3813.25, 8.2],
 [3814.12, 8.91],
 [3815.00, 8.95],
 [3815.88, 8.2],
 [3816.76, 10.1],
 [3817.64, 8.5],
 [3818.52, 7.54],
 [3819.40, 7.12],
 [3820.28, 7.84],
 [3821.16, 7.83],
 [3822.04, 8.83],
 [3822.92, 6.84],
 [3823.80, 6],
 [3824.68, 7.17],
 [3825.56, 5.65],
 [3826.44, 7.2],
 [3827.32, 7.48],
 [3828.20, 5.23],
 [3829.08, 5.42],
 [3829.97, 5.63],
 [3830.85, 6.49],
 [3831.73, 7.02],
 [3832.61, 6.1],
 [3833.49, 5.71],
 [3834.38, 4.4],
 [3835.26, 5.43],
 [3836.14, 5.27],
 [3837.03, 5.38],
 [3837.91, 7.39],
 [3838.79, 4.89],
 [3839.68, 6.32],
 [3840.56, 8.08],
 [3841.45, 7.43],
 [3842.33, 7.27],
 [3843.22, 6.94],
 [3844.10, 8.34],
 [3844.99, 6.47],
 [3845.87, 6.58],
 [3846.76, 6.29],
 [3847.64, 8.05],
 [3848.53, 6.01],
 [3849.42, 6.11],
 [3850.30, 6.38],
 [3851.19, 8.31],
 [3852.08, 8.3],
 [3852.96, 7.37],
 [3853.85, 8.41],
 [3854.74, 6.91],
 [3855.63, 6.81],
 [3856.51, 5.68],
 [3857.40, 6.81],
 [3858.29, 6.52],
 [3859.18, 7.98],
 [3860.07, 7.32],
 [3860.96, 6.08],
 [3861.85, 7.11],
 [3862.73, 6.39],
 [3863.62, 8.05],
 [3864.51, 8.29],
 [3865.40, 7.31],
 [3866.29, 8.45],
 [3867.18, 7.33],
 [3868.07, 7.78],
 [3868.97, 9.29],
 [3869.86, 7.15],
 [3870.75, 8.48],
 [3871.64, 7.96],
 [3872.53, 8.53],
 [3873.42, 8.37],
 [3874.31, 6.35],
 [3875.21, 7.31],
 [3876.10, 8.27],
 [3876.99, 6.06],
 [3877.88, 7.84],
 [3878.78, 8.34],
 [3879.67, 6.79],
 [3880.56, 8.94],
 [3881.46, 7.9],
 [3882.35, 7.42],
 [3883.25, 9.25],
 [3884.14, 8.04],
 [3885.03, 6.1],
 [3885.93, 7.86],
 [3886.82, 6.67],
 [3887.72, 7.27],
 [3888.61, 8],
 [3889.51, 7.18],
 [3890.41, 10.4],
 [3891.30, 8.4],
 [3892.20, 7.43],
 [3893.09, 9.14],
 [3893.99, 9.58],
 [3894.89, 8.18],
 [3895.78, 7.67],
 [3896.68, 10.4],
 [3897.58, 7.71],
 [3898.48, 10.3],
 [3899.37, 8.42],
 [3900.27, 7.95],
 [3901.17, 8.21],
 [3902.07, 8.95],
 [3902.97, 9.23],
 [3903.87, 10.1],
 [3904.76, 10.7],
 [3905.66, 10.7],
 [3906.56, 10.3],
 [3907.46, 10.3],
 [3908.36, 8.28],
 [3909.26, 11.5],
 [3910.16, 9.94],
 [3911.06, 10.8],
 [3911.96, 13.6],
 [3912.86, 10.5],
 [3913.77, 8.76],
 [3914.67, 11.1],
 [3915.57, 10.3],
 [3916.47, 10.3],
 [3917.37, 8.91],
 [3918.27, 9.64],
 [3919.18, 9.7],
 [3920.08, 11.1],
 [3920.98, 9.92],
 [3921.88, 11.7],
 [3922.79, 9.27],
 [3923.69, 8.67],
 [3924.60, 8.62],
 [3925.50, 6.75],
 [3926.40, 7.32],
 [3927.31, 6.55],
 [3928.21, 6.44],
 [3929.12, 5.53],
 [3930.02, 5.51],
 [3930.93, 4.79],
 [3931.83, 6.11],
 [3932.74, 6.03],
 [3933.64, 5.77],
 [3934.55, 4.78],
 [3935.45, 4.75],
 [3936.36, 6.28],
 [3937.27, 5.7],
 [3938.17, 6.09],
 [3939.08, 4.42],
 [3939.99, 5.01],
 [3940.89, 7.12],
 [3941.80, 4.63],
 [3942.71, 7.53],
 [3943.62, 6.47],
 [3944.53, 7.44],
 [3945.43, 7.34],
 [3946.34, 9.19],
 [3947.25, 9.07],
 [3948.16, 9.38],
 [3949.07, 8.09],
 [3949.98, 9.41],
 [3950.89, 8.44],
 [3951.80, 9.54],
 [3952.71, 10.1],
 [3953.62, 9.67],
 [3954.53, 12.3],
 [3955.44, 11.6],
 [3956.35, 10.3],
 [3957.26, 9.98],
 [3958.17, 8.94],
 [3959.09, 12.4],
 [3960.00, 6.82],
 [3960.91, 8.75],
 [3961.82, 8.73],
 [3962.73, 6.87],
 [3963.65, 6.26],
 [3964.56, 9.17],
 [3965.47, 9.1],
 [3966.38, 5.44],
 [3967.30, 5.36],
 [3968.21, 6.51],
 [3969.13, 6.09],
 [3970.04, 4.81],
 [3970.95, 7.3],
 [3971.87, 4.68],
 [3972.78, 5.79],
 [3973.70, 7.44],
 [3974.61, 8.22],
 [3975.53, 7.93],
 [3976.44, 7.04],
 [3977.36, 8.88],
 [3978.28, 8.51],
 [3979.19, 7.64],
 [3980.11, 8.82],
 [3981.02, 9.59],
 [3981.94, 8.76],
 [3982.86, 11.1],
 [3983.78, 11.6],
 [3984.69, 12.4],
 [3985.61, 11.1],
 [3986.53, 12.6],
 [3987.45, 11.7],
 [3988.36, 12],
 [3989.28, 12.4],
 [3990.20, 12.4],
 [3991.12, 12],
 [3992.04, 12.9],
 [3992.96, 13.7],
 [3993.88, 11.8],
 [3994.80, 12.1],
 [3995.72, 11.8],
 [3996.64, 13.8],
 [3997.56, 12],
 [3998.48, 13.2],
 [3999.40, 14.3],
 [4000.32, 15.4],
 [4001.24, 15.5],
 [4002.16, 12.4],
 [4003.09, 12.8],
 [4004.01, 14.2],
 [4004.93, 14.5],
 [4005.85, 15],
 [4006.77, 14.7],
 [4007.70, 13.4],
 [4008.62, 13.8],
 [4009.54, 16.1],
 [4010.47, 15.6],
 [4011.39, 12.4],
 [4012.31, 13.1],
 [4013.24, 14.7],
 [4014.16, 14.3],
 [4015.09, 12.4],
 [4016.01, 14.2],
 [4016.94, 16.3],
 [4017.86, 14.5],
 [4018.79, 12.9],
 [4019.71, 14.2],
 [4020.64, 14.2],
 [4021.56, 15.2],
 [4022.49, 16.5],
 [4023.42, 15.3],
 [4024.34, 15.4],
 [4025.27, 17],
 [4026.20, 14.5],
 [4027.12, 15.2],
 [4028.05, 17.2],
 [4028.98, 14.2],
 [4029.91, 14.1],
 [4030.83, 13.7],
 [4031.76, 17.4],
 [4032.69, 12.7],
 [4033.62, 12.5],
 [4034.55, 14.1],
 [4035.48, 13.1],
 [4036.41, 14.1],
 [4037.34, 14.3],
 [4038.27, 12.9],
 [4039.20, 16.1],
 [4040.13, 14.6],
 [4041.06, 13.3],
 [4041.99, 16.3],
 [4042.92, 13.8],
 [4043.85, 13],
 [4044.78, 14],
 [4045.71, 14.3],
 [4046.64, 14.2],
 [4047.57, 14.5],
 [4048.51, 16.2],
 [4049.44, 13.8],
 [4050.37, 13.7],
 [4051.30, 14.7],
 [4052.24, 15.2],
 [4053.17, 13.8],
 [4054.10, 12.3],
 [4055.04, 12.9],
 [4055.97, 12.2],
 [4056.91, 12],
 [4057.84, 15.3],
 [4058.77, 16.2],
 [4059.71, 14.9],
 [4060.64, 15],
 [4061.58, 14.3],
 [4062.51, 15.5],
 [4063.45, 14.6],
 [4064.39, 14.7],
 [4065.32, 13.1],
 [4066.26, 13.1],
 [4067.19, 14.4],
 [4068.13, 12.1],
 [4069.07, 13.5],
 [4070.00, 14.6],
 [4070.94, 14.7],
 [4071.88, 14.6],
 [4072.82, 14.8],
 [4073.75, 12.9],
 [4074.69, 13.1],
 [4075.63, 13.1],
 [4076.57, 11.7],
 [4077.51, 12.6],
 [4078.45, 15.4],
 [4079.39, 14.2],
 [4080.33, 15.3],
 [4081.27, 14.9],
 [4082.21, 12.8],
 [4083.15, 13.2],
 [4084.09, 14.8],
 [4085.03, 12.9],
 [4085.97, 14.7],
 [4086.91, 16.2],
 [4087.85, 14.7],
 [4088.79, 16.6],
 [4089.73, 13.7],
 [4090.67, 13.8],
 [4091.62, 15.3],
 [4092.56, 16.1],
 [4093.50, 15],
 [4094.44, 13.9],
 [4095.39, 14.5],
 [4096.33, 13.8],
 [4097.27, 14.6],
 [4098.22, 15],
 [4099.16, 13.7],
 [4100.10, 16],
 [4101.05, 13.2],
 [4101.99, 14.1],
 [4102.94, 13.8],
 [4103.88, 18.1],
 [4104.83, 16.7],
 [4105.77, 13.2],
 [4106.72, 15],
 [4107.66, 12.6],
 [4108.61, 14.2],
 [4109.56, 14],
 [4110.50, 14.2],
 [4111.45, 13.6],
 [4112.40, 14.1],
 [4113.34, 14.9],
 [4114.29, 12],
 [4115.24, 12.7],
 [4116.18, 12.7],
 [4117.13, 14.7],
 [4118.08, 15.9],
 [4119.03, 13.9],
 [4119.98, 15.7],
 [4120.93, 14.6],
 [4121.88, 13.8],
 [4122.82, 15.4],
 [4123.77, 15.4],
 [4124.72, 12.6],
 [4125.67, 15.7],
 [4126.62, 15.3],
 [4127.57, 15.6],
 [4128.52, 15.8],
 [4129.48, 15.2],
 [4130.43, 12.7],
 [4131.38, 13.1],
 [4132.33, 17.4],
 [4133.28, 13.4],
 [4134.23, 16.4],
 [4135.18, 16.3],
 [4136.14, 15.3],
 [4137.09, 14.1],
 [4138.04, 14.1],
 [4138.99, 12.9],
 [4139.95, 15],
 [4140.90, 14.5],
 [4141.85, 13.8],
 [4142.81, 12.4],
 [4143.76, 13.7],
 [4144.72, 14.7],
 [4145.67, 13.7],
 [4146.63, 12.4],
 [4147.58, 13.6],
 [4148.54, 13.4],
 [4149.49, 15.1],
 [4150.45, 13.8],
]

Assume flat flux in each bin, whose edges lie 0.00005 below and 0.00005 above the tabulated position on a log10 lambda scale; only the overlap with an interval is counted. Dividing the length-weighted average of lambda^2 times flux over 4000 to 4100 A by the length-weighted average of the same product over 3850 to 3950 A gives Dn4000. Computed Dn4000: 1.9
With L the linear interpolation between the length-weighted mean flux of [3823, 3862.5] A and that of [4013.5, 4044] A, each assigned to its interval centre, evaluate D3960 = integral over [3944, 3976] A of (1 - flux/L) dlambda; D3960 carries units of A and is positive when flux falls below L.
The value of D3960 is 9.2 A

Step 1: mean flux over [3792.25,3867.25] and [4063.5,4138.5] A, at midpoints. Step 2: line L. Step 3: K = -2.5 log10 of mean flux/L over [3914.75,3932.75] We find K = 0.18 mag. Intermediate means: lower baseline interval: 7.33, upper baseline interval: 14.4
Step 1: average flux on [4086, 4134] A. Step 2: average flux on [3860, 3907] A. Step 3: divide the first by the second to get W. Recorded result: 1.8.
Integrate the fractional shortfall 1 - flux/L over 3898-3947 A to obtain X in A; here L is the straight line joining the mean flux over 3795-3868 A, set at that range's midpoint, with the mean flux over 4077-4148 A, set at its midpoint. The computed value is 6.78 A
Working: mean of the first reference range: 7.35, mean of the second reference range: 14.4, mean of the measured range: 8.25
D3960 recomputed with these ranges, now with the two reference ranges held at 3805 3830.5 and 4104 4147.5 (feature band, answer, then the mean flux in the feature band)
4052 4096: -3.00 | 14.1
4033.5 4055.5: -2.61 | 14.1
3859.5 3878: 2.51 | 7.61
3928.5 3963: 9.36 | 7.66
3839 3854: 2.09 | 7.15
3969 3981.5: 4.21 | 7.38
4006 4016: -1.86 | 14.1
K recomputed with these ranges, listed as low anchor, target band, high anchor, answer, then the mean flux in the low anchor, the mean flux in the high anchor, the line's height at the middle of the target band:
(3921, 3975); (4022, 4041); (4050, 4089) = -0.22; 7.52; 14.1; 12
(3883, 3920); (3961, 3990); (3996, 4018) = 0.43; 9.24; 14.1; 12.6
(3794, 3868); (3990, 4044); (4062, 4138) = -0.16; 7.35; 14.4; 12.2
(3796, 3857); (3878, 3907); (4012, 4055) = 0.13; 7.36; 14.4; 9.61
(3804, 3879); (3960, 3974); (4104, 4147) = 0.46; 7.3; 14.4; 10.4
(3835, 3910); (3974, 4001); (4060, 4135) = 0.00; 7.82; 14.4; 11.2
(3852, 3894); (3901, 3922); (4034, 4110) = -0.14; 7.67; 14.2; 8.94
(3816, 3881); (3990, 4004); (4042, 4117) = -0.13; 7.12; 14.2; 11.7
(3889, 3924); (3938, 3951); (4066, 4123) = 0.40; 9.62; 14.3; 10.6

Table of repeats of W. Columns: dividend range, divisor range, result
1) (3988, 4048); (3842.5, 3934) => 1.73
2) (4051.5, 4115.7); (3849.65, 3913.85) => 1.71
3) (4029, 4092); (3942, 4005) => 1.44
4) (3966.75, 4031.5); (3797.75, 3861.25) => 1.67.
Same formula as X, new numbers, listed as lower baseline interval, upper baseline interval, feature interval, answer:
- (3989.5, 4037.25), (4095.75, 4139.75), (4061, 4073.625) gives 0.2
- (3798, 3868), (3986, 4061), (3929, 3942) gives 6.4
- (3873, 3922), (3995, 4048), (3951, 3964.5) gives 2.5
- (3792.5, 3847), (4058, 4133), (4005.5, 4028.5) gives -4.3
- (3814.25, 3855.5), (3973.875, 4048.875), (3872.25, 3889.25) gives 1.9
